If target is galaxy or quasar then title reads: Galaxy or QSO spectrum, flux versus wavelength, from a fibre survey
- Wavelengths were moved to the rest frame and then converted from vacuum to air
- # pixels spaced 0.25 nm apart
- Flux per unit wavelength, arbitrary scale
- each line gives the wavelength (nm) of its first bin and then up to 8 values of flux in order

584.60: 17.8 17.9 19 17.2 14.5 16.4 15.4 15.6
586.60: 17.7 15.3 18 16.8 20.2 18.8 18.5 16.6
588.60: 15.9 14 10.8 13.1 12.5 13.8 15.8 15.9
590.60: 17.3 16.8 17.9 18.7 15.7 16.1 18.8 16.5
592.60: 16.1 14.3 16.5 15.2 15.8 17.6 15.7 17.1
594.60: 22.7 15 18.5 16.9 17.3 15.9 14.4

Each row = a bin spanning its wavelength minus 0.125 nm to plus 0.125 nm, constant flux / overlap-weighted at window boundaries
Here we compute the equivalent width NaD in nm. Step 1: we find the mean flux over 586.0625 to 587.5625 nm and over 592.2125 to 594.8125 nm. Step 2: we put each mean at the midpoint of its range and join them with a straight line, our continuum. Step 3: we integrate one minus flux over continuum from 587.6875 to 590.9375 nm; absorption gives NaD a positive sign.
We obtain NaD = 0.26 nm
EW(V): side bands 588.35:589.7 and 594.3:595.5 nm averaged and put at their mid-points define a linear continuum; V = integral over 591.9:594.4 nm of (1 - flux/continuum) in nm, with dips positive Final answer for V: 0.06 nm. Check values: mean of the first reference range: 13.6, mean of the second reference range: 18.1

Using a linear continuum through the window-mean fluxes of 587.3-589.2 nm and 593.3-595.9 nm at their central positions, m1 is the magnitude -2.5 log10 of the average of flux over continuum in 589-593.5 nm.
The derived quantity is 0.08 mag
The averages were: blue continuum 16.5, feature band 15.7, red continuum 17.2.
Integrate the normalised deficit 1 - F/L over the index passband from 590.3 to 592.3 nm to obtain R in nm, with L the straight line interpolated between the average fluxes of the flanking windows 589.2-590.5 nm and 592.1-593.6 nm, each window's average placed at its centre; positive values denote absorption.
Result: -0.28 nm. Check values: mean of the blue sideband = 14.2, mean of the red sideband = 16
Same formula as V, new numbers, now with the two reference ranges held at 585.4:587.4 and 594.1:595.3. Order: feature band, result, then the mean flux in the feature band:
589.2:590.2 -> 0.192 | 13.7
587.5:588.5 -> -0.112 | 18.4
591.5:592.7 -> 0.052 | 16.7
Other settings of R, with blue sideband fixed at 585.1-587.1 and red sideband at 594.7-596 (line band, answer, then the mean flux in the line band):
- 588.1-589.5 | 0.17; 14.4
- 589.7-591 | 0.05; 15.9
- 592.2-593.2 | 0.04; 15.9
